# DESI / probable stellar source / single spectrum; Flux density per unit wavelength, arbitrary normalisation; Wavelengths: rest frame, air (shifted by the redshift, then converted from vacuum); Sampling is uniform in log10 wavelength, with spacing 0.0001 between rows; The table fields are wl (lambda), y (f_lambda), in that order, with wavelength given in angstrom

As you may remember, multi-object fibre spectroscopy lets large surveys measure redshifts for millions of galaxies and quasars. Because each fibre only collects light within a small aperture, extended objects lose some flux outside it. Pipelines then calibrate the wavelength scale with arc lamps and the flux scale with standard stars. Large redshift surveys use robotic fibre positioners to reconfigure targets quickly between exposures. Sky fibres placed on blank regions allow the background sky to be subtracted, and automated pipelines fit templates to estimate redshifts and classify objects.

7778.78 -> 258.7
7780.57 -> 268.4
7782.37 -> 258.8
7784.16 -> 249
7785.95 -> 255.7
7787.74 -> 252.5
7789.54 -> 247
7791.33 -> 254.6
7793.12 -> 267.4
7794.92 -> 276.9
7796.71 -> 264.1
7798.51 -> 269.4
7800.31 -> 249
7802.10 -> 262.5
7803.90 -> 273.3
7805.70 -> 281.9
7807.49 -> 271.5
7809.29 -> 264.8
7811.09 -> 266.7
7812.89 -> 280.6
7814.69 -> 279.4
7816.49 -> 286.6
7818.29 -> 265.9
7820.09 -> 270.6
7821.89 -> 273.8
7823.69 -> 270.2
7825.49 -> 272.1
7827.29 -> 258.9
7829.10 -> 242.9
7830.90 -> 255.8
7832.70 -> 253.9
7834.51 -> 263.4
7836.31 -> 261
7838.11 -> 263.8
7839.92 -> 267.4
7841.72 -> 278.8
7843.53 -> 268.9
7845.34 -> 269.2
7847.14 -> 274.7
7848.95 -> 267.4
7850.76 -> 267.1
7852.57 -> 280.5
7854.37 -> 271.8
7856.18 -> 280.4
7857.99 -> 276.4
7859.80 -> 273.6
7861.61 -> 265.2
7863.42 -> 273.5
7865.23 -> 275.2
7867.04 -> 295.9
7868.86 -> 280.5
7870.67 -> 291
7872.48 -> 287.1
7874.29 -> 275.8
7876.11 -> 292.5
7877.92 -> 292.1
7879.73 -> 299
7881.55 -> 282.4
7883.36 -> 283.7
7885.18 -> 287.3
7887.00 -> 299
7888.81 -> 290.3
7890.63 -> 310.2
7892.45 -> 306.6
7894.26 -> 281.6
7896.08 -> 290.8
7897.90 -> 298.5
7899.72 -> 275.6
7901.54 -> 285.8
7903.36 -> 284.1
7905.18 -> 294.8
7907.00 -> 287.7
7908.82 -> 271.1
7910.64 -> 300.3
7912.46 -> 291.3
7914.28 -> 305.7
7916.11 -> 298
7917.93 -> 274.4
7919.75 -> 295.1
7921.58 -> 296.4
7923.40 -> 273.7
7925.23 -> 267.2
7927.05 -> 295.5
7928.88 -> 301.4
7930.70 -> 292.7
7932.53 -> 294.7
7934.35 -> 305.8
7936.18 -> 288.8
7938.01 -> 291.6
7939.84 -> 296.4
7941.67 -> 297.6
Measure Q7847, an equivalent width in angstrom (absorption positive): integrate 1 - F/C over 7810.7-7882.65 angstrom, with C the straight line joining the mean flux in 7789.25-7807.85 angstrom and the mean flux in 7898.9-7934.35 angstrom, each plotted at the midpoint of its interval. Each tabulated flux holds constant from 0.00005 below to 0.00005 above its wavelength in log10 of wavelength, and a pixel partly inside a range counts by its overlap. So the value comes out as 0.4 angstrom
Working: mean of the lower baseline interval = 266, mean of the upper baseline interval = 289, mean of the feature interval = 274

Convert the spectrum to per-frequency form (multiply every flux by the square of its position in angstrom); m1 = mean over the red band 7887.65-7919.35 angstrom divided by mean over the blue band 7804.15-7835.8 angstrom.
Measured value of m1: 1.11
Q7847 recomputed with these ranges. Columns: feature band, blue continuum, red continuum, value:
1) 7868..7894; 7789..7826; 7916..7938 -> -0.8 angstrom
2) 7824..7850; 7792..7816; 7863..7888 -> 1.3 angstrom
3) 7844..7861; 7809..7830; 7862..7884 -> 0.4 angstrom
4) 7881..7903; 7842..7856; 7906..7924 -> -0.6 angstrom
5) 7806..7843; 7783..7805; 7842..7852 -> -0.2 angstrom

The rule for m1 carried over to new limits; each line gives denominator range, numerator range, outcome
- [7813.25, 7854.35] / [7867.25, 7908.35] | 1.10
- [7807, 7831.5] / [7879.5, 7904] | 1.10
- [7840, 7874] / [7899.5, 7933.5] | 1.06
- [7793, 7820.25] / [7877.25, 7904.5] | 1.10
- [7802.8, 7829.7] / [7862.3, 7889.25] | 1.08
